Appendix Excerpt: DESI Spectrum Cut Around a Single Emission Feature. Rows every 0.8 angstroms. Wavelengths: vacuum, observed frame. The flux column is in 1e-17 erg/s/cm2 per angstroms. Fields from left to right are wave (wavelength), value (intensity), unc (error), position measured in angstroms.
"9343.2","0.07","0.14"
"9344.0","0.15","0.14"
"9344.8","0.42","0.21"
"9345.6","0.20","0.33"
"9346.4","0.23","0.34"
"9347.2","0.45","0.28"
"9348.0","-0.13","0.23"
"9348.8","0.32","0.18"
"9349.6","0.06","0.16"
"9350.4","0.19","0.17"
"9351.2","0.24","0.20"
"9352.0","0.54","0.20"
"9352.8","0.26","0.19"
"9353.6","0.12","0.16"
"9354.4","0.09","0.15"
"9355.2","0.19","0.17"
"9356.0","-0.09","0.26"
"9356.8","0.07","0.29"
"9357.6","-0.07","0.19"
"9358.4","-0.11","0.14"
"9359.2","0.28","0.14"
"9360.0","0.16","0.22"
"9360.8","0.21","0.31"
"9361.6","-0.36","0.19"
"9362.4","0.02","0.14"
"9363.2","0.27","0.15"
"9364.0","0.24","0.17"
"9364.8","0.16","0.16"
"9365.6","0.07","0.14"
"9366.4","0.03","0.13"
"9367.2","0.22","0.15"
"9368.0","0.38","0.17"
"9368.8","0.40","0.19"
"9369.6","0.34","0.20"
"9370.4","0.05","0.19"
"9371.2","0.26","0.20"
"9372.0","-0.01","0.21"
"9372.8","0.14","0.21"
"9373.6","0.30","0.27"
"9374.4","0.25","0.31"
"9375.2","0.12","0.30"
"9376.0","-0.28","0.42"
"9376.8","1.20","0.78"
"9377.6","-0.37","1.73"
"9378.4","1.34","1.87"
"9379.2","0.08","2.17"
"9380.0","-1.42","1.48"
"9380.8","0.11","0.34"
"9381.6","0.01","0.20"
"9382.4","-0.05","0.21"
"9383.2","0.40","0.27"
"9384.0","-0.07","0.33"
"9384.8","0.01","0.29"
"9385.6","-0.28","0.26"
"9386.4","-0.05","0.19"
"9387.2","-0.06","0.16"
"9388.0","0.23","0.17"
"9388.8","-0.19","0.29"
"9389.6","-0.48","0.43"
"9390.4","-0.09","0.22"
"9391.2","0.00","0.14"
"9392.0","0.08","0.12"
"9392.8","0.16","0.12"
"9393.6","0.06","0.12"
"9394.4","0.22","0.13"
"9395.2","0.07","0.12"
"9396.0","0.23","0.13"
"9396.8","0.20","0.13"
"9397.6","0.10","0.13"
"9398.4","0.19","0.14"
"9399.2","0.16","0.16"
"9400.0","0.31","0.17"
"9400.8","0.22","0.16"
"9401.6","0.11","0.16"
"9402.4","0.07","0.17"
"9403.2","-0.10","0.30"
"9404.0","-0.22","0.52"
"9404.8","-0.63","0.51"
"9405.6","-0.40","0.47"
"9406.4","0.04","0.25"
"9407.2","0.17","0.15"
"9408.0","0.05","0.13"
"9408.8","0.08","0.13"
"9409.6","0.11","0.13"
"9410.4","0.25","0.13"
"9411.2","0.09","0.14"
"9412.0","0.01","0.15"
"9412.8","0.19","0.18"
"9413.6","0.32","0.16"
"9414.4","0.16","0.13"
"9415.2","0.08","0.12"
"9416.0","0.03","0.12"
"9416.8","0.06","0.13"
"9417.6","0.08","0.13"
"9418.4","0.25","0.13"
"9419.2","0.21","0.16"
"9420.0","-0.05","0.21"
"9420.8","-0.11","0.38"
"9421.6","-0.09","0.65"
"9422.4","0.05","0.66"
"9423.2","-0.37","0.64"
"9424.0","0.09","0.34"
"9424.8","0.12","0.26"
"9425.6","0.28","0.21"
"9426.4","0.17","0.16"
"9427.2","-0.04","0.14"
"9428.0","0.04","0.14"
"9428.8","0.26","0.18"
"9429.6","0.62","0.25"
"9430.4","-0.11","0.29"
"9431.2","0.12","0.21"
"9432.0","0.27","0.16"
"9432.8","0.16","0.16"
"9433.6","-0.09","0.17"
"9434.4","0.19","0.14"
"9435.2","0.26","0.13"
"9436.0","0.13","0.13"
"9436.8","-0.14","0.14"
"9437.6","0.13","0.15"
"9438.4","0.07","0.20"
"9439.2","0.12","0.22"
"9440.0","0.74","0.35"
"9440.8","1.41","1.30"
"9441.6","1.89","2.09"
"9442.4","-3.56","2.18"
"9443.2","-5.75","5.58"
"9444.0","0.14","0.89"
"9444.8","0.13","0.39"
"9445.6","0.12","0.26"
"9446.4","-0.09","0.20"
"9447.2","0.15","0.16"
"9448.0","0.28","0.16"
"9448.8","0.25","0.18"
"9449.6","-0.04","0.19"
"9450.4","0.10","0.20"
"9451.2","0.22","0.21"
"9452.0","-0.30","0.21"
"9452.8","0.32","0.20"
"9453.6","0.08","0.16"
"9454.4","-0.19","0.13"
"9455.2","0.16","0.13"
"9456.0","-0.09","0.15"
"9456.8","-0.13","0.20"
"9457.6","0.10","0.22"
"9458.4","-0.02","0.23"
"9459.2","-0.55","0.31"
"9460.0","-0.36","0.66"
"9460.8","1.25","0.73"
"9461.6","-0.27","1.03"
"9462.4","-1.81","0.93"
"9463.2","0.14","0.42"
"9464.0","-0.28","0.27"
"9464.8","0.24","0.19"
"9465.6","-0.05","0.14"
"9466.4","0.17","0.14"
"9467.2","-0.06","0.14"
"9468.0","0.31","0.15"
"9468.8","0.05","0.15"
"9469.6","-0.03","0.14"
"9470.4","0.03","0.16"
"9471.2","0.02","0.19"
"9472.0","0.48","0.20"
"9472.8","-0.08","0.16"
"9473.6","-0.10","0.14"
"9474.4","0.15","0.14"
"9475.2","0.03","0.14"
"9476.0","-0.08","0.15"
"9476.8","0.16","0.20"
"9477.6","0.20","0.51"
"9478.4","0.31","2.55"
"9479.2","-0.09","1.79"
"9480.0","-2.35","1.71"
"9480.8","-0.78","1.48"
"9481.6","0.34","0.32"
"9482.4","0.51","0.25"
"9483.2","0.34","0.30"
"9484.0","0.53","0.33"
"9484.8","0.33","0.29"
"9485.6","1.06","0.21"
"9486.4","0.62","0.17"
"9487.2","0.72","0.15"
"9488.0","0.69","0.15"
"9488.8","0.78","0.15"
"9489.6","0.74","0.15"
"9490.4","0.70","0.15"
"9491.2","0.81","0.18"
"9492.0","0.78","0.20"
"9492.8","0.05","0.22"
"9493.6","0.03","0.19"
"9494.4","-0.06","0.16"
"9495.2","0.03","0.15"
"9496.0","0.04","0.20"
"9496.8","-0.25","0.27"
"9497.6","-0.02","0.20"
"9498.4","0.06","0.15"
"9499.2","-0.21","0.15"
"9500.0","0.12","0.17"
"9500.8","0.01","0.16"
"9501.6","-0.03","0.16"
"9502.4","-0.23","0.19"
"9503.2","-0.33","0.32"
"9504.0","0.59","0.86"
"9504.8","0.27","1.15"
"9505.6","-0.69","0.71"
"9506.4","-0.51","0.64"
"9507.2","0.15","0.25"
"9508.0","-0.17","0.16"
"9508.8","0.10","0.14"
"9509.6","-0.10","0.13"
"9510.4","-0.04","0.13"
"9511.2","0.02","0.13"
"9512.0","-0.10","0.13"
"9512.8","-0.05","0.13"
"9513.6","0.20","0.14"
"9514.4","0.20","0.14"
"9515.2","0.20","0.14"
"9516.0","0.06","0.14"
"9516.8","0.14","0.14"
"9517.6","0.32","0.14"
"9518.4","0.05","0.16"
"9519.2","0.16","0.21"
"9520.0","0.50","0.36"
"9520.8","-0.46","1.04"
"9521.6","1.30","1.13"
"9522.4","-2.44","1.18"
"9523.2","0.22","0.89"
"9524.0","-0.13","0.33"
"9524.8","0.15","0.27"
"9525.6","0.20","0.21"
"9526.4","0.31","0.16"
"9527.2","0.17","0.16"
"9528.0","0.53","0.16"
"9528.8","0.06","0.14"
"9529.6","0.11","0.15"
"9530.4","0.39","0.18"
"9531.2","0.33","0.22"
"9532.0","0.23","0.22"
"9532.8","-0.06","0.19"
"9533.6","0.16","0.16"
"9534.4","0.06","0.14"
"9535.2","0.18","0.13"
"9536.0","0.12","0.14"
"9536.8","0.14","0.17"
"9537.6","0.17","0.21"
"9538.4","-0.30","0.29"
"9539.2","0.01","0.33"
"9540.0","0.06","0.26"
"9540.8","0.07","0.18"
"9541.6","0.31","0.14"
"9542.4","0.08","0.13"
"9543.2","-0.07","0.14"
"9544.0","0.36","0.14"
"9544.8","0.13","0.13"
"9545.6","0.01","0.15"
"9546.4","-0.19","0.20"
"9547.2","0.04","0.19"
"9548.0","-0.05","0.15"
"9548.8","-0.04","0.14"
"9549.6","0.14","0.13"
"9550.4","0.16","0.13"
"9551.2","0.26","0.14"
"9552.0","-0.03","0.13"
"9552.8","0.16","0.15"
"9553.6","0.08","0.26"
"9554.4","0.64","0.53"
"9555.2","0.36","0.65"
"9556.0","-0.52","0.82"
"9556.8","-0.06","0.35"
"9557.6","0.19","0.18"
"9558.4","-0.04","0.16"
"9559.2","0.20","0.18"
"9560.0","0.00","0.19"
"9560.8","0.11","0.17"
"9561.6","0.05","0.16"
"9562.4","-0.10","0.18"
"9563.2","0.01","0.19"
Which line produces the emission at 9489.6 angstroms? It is Hbeta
